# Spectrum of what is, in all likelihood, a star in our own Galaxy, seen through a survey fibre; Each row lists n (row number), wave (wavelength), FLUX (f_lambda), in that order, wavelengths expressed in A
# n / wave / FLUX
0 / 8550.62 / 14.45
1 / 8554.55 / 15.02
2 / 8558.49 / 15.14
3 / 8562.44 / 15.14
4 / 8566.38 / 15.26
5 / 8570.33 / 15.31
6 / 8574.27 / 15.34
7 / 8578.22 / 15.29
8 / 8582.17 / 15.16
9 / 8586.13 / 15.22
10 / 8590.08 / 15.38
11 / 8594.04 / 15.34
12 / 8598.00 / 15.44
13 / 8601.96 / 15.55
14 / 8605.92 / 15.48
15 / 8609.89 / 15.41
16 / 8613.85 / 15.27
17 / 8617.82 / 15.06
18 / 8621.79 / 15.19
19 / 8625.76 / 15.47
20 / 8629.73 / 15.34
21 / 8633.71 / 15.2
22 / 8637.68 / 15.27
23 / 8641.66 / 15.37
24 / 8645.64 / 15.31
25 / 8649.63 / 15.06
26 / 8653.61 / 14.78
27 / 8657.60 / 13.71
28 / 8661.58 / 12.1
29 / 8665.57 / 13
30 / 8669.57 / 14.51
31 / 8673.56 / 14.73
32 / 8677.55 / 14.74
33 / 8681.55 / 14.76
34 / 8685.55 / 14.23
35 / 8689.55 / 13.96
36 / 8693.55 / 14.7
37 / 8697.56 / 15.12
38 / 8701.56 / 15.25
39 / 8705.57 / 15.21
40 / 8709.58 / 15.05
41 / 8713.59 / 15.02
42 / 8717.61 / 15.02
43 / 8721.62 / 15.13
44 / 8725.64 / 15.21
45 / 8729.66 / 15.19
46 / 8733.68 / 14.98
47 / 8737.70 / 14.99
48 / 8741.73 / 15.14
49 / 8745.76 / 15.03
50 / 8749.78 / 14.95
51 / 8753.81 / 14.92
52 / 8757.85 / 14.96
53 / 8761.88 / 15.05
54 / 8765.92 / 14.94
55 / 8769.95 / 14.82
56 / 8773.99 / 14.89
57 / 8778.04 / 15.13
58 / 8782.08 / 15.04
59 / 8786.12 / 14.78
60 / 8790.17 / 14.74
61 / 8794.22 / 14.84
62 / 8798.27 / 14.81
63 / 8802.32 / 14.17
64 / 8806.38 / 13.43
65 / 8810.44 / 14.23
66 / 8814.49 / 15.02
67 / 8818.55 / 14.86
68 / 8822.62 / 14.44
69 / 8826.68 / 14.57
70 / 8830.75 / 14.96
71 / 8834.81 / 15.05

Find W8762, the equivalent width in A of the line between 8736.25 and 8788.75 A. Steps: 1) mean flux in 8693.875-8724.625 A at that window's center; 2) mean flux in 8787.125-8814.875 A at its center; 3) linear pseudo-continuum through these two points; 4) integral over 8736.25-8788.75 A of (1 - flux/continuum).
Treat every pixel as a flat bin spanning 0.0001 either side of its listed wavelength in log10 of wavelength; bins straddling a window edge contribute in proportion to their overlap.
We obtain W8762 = -0.9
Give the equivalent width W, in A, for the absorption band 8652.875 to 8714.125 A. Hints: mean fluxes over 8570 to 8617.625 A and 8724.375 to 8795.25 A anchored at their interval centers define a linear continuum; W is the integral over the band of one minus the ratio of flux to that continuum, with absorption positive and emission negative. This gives 3.0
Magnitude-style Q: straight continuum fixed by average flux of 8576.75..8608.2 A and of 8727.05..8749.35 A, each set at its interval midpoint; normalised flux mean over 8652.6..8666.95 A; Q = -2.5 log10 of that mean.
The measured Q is 0.14 mag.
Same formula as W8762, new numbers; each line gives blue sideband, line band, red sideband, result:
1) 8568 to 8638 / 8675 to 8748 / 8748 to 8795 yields 0.7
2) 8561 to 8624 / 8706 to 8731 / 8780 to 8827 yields -0.4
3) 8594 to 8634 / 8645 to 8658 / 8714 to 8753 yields 0.4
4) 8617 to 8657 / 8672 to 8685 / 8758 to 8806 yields 0.3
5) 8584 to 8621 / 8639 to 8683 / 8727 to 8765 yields 2.4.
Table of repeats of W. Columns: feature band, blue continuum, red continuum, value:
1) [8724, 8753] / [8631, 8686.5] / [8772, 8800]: -0.6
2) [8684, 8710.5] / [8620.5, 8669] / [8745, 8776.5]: 0.0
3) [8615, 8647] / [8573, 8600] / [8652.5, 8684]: -1.5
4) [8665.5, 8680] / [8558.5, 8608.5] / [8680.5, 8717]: 0.5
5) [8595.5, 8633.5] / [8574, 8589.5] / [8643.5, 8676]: -1.4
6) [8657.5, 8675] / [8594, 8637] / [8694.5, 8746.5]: 1.9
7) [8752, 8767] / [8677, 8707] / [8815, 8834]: -0.2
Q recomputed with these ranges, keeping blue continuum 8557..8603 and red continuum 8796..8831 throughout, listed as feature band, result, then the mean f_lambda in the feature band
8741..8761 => -0.02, 15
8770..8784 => -0.03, 15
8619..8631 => -0.01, 15.3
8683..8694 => 0.05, 14.3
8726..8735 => -0.03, 15.1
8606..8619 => -0.01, 15.3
